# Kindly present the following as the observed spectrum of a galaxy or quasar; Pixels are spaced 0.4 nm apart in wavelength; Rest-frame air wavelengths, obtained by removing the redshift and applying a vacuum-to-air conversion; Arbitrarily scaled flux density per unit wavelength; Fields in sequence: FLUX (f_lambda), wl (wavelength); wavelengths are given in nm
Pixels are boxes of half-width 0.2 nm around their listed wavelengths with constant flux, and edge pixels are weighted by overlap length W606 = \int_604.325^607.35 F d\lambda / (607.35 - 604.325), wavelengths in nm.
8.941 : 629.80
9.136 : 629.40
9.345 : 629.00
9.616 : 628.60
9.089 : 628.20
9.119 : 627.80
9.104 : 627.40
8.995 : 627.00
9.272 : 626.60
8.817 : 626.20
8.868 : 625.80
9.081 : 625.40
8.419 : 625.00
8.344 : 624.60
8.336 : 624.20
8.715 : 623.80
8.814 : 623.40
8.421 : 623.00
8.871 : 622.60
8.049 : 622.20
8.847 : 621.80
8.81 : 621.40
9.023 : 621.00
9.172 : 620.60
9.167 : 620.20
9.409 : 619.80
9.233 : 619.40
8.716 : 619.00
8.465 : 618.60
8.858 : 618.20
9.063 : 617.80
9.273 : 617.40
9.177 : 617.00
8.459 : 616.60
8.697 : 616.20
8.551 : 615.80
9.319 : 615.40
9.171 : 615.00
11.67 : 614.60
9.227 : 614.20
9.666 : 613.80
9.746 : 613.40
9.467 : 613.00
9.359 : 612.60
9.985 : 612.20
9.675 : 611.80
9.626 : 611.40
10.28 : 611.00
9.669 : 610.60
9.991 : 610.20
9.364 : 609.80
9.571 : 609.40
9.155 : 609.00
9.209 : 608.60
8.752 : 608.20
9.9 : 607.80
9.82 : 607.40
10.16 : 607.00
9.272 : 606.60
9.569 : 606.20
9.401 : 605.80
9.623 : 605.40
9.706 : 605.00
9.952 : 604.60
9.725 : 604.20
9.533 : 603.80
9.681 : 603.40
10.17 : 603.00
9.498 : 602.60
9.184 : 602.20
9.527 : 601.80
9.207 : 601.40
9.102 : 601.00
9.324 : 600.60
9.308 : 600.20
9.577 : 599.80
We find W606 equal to 9.68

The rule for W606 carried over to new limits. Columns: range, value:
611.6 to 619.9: 9.29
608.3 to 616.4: 9.56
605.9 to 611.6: 9.59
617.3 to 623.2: 8.89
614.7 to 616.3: 9.12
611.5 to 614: 9.65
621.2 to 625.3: 8.58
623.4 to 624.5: 8.56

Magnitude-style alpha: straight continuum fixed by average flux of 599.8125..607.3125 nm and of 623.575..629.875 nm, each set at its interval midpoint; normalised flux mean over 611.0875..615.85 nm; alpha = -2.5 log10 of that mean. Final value -0.04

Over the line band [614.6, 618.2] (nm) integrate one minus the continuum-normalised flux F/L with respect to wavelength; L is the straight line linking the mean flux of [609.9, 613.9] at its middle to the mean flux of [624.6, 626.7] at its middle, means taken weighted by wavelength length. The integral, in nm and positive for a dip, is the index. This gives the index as 0.126 nm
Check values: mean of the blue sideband 9.74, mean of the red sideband 8.82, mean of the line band 9.11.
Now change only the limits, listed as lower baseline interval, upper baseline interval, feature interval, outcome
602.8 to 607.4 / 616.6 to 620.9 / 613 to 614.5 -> -0.06 nm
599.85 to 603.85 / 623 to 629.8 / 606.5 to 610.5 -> -0.09 nm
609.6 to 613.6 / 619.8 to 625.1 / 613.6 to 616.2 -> -0.03 nm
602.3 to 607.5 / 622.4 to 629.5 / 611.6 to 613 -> -0.03 nm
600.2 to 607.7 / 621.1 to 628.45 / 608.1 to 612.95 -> -0.13 nm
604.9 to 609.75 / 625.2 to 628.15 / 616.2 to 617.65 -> 0.05 nm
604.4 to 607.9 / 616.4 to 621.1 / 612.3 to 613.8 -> -0.04 nm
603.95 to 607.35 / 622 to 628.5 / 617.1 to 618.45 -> 0.01 nm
